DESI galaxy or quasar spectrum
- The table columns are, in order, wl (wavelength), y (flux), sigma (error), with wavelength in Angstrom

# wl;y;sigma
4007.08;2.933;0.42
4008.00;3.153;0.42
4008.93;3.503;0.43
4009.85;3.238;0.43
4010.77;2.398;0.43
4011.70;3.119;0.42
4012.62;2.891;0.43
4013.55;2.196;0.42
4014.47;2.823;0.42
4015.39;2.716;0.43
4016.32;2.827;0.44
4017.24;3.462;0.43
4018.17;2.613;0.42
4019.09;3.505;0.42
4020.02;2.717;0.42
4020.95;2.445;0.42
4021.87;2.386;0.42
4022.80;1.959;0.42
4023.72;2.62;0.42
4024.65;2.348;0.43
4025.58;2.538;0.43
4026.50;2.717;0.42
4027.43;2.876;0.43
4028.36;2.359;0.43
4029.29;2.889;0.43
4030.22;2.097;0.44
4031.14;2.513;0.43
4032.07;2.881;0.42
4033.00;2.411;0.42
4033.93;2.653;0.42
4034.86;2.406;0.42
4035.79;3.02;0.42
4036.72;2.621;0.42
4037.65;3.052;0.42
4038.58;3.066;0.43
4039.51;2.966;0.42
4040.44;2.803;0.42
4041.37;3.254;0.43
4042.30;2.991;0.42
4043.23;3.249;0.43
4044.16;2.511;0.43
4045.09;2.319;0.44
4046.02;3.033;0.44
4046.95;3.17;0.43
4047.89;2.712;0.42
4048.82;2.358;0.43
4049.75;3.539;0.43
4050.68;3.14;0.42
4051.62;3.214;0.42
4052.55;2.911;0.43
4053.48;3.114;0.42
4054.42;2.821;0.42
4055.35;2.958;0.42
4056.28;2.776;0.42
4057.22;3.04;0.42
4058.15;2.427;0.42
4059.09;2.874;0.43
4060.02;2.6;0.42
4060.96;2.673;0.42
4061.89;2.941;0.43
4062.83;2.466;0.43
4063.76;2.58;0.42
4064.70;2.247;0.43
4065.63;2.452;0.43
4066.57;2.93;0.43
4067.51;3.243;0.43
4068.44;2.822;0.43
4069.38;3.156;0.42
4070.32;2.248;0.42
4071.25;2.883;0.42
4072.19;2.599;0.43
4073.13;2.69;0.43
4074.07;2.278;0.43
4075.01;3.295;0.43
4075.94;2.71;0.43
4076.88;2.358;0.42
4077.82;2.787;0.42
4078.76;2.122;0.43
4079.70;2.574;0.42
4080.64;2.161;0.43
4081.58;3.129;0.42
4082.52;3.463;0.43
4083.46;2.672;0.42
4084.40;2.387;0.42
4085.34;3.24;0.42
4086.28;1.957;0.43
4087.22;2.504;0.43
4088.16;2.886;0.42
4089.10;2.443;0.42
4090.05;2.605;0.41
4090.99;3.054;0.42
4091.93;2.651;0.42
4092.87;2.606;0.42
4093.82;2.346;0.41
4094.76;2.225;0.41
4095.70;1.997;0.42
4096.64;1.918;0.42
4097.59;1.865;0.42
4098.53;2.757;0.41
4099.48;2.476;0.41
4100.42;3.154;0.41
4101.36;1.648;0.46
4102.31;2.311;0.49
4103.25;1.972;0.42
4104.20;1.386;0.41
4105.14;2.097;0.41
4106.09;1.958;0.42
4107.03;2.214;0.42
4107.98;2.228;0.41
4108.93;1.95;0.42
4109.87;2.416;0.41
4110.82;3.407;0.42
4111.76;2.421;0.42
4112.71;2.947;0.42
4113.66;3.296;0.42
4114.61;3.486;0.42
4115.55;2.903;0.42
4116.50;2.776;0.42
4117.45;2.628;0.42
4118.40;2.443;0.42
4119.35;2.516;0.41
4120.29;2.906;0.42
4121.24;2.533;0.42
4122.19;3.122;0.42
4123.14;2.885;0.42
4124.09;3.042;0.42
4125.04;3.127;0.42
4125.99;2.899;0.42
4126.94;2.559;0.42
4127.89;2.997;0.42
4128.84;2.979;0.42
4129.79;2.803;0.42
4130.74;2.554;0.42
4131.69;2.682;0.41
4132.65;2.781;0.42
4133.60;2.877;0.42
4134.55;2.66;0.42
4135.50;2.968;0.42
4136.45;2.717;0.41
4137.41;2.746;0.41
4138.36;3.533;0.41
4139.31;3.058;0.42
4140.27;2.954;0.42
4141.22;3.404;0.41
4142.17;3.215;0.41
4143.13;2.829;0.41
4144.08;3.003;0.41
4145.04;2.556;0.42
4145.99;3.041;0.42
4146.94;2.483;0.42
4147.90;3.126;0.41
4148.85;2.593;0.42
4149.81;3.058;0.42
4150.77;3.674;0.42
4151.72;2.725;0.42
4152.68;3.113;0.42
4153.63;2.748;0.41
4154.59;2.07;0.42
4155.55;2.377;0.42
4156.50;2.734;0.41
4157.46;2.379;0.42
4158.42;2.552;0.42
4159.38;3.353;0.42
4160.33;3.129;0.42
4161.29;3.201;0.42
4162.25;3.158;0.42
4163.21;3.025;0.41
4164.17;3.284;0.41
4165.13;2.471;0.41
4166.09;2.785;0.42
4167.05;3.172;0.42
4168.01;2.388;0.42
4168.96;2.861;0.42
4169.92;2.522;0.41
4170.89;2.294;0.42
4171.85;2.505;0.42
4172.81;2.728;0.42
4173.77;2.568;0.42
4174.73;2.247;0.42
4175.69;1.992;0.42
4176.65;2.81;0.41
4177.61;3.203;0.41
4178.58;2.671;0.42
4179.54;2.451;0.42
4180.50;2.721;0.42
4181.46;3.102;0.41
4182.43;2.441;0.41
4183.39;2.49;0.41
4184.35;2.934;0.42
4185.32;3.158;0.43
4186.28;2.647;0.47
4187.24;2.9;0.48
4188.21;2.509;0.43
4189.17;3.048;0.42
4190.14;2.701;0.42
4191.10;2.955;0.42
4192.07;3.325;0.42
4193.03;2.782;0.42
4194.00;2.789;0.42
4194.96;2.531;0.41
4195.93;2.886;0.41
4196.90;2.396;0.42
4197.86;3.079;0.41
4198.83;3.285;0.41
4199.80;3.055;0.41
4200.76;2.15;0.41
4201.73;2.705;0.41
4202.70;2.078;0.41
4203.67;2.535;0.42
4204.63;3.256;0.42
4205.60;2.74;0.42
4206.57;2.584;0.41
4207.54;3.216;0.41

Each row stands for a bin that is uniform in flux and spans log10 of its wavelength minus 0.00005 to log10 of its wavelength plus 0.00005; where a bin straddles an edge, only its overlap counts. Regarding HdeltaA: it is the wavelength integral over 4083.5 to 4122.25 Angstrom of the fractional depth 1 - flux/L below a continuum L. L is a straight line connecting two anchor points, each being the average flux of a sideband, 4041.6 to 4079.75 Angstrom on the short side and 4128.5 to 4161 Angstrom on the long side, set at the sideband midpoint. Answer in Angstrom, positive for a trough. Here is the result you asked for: 4.5 Angstrom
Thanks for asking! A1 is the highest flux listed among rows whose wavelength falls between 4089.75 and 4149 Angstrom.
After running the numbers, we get 3.533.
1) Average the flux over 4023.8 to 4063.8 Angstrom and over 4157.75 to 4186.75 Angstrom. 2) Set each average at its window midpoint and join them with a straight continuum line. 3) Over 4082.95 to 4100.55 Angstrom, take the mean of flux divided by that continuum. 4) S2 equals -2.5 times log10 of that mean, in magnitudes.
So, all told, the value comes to 0.11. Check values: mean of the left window 2.79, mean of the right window 2.76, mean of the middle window 2.5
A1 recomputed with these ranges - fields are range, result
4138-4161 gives 3.674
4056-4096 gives 3.463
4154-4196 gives 3.353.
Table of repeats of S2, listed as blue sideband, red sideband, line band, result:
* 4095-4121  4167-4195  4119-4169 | -0.12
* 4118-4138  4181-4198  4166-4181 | 0.08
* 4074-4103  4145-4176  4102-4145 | -0.04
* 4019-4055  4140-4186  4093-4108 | 0.27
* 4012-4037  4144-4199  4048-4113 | 0.04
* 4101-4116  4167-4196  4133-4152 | -0.16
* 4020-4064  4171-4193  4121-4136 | -0.04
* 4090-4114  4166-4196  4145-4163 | -0.10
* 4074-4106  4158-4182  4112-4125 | -0.12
